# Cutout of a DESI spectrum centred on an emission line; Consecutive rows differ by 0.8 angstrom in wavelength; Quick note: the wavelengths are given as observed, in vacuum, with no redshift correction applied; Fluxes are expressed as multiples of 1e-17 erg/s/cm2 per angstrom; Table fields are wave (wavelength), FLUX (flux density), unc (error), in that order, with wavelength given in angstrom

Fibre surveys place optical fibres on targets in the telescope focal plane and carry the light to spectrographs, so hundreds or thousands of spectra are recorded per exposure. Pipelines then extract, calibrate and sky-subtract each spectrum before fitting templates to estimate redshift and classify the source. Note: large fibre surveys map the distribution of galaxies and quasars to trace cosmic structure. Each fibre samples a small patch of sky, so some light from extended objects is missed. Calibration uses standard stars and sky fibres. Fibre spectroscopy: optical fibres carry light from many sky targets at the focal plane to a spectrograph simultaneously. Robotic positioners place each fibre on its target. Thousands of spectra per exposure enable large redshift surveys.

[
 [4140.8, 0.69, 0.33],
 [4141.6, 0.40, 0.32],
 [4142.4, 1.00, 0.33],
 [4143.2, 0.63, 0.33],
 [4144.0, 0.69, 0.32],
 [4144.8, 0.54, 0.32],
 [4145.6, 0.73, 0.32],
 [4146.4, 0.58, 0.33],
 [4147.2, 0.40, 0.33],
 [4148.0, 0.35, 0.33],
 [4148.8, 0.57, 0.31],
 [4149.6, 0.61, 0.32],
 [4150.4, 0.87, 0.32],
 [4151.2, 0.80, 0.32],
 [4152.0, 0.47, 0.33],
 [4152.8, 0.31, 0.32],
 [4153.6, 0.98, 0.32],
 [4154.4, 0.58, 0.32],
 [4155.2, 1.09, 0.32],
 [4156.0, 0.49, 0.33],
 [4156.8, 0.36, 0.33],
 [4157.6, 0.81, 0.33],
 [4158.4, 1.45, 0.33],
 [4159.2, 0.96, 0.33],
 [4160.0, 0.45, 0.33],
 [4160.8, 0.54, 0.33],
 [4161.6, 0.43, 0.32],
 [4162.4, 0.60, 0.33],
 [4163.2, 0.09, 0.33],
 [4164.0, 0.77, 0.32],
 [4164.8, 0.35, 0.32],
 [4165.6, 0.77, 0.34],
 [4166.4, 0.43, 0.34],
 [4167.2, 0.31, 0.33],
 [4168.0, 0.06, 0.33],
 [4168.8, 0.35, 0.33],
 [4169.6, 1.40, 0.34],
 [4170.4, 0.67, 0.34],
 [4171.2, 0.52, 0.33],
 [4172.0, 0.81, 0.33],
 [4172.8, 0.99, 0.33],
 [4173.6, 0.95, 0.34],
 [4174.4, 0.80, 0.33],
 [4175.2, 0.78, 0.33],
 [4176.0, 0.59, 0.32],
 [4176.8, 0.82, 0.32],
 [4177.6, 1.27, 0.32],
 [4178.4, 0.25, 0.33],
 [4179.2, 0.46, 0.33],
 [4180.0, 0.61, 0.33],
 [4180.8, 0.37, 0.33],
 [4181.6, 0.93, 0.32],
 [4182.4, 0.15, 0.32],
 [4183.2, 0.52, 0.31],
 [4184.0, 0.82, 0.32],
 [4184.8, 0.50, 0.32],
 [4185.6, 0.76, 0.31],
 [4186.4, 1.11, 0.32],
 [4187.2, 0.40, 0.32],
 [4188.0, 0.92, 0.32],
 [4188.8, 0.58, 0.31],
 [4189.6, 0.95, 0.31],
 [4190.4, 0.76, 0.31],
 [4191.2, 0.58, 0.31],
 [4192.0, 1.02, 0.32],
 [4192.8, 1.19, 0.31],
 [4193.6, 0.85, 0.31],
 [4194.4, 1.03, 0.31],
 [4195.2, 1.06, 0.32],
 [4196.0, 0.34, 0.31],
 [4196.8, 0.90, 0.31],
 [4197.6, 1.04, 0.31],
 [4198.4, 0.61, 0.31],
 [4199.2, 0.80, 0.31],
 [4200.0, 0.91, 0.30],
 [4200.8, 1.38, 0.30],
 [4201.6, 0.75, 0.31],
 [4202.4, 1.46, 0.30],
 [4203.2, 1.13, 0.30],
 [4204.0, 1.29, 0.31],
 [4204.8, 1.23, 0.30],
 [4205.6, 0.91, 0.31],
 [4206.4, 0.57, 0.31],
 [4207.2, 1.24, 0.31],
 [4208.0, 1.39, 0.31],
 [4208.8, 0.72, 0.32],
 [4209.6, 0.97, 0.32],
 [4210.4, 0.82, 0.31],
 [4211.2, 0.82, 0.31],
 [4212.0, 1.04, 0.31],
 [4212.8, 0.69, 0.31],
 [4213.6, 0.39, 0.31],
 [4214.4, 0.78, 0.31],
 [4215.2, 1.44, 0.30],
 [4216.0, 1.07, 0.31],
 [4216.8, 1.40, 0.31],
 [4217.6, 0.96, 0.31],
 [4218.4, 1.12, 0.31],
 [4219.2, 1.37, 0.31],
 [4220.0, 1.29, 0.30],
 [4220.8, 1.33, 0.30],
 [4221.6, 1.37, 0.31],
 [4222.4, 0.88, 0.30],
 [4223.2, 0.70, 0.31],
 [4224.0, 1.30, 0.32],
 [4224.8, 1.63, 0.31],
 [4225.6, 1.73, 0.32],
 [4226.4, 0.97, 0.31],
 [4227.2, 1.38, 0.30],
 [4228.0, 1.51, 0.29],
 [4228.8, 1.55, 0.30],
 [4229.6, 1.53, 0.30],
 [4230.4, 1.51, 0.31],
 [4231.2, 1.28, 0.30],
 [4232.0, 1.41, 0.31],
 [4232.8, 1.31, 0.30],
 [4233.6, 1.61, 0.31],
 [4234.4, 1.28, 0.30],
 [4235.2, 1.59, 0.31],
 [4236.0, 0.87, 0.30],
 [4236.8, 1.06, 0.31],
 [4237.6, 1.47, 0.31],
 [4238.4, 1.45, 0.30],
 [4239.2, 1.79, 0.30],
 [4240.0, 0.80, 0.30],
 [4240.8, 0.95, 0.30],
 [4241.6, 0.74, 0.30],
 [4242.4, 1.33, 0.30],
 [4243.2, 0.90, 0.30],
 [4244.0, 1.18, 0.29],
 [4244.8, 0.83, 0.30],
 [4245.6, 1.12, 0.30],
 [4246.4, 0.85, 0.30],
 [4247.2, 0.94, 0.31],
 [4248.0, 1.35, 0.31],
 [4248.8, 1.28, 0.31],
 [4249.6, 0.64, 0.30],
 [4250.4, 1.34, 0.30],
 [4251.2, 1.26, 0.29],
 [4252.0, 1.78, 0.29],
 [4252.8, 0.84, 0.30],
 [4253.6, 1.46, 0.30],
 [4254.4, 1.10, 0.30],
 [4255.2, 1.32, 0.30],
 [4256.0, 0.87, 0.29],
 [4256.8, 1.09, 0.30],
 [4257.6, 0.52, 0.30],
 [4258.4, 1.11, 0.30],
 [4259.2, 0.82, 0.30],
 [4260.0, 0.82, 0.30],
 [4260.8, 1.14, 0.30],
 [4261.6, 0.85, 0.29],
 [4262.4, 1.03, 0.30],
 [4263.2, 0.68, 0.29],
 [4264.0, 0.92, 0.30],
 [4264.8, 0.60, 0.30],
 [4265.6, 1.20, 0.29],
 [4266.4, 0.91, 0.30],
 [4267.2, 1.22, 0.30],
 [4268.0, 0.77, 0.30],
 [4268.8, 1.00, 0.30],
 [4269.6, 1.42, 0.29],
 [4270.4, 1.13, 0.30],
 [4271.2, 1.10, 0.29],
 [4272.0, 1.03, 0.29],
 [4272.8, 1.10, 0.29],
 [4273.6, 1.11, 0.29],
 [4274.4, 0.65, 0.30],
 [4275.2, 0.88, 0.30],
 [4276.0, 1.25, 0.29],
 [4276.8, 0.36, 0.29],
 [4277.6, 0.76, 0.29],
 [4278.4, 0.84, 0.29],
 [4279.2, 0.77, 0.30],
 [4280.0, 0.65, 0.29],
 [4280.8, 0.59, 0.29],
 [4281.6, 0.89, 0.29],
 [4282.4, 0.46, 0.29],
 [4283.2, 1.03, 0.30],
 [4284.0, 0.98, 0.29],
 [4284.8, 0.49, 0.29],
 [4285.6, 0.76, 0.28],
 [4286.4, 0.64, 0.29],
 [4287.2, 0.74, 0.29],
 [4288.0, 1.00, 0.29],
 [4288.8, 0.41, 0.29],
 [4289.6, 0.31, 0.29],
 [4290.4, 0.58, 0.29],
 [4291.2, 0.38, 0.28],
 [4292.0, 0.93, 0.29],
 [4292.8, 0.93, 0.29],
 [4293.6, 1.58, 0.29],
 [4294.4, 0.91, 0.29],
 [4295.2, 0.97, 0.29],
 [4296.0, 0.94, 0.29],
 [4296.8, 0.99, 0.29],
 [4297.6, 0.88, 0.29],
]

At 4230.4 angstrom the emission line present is C IV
